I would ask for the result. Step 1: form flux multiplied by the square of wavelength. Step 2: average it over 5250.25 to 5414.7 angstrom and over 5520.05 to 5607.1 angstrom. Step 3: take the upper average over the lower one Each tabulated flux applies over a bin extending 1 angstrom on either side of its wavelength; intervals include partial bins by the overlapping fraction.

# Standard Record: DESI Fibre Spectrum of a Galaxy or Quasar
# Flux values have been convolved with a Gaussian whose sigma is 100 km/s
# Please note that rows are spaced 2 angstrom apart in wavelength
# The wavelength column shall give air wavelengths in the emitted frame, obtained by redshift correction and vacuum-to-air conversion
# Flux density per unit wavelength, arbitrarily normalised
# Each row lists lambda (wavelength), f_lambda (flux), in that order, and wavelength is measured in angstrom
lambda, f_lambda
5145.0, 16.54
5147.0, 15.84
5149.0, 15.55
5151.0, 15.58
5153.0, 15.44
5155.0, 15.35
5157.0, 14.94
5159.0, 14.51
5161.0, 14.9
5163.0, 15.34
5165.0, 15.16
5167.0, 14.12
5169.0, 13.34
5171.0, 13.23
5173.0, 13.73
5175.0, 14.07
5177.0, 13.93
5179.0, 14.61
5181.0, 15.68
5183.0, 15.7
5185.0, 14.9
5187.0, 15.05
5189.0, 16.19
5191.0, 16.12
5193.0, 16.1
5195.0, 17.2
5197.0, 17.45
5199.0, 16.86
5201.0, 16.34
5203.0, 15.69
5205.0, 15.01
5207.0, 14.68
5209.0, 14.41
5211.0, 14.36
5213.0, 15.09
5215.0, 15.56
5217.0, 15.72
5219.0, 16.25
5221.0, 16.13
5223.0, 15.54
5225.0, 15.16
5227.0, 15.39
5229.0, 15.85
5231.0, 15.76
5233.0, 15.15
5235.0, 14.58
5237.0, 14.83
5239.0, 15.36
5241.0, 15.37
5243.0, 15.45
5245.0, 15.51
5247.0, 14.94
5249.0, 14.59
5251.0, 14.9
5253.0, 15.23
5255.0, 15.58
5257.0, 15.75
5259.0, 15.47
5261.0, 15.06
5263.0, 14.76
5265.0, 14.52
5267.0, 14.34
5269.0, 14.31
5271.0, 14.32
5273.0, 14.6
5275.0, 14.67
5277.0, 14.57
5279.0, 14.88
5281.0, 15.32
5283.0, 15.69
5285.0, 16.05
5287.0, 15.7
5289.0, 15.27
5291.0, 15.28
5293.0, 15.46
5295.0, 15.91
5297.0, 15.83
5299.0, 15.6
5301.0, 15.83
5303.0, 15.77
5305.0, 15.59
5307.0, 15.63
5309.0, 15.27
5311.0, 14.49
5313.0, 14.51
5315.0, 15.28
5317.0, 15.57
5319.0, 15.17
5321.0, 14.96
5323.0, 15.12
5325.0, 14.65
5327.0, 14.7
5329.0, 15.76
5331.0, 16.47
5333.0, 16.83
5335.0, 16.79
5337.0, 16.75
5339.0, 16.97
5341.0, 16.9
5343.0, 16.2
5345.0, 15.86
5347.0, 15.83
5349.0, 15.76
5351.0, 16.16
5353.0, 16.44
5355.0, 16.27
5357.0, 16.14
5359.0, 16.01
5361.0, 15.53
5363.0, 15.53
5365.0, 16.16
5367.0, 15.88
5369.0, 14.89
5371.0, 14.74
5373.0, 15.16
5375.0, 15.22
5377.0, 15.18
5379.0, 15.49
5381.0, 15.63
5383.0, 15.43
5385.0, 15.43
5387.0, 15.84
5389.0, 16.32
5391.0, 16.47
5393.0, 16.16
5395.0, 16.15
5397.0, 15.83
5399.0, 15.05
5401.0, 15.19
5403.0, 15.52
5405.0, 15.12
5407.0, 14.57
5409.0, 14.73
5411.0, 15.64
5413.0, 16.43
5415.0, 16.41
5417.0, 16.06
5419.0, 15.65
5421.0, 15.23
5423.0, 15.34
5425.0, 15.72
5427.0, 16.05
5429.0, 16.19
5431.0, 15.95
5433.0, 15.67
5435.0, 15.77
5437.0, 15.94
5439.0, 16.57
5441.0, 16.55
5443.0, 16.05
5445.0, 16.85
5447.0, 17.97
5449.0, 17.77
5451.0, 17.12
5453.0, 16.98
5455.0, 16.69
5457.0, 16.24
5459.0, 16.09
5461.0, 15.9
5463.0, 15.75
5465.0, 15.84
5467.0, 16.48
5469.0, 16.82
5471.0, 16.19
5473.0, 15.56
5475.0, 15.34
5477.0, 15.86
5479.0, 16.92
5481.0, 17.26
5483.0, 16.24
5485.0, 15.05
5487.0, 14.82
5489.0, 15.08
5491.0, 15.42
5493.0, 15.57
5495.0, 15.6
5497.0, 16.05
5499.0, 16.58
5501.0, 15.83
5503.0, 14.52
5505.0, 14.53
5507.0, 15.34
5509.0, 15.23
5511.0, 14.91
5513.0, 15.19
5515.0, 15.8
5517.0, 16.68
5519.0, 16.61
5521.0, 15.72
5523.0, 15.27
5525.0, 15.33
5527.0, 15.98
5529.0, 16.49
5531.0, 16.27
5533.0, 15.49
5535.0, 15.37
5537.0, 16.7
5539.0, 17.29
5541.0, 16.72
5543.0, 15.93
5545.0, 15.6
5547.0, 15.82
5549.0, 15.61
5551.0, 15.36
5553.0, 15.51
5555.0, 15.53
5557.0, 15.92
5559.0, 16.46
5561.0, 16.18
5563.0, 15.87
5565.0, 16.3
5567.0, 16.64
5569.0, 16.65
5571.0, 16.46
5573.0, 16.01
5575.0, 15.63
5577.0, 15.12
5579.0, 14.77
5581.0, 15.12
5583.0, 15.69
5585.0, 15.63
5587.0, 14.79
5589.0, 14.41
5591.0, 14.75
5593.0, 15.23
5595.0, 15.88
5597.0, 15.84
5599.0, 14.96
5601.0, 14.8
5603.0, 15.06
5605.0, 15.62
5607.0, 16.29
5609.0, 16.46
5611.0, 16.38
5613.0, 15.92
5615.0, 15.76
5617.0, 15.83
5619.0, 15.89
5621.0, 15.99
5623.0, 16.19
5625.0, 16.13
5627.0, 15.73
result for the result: 1.1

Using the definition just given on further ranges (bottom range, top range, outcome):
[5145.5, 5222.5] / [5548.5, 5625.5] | 1.19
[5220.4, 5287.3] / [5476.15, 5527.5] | 1.13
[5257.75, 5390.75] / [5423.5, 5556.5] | 1.09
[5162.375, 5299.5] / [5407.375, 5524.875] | 1.14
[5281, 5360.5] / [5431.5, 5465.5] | 1.10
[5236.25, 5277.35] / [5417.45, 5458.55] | 1.17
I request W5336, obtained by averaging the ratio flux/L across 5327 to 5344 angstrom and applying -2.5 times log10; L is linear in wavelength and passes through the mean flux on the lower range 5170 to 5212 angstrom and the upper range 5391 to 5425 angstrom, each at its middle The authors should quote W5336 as -0.07 mag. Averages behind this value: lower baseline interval 15.3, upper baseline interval 15.6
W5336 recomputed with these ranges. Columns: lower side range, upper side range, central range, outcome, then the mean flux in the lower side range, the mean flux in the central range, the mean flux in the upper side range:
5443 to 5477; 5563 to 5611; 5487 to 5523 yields 0.04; 16.4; 15.5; 15.6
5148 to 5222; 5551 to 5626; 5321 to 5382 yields -0.03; 15.3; 15.8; 15.7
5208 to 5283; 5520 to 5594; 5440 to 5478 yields -0.06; 15.1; 16.4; 15.8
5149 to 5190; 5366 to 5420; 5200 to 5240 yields -0.03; 14.8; 15.3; 15.6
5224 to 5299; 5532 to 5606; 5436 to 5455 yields -0.09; 15.2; 16.9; 15.7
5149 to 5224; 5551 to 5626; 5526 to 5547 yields -0.03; 15.3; 16.2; 15.7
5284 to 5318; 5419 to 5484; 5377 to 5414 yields 0.03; 15.5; 15.6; 16.3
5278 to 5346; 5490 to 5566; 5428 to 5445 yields -0.03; 15.6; 16.1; 15.8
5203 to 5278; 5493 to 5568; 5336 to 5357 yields -0.06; 15.1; 16.3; 15.8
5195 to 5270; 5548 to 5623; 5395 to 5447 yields -0.02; 15.3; 15.8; 15.7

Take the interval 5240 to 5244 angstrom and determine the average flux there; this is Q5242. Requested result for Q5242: 15.4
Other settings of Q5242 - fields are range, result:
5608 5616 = 16.1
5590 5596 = 15.3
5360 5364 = 15.5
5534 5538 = 16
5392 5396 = 16.2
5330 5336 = 16.7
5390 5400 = 15.9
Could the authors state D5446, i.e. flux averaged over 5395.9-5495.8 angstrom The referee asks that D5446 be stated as 16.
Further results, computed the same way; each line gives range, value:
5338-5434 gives 15.8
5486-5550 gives 15.7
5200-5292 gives 15.2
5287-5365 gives 15.7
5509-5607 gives 15.7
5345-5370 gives 15.9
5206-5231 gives 15.4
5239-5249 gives 15.2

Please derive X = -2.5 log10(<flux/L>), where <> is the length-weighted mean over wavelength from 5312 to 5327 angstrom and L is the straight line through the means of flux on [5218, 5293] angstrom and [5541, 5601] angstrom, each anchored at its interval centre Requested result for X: 0.02 mag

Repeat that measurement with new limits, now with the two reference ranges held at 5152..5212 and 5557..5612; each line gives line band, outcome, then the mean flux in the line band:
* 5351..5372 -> -0.03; 15.8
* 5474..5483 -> -0.05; 16.3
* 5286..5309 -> -0.02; 15.6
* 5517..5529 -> -0.02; 15.9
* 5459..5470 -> -0.04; 16.2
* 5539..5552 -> -0.02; 16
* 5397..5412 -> 0.02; 15.2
